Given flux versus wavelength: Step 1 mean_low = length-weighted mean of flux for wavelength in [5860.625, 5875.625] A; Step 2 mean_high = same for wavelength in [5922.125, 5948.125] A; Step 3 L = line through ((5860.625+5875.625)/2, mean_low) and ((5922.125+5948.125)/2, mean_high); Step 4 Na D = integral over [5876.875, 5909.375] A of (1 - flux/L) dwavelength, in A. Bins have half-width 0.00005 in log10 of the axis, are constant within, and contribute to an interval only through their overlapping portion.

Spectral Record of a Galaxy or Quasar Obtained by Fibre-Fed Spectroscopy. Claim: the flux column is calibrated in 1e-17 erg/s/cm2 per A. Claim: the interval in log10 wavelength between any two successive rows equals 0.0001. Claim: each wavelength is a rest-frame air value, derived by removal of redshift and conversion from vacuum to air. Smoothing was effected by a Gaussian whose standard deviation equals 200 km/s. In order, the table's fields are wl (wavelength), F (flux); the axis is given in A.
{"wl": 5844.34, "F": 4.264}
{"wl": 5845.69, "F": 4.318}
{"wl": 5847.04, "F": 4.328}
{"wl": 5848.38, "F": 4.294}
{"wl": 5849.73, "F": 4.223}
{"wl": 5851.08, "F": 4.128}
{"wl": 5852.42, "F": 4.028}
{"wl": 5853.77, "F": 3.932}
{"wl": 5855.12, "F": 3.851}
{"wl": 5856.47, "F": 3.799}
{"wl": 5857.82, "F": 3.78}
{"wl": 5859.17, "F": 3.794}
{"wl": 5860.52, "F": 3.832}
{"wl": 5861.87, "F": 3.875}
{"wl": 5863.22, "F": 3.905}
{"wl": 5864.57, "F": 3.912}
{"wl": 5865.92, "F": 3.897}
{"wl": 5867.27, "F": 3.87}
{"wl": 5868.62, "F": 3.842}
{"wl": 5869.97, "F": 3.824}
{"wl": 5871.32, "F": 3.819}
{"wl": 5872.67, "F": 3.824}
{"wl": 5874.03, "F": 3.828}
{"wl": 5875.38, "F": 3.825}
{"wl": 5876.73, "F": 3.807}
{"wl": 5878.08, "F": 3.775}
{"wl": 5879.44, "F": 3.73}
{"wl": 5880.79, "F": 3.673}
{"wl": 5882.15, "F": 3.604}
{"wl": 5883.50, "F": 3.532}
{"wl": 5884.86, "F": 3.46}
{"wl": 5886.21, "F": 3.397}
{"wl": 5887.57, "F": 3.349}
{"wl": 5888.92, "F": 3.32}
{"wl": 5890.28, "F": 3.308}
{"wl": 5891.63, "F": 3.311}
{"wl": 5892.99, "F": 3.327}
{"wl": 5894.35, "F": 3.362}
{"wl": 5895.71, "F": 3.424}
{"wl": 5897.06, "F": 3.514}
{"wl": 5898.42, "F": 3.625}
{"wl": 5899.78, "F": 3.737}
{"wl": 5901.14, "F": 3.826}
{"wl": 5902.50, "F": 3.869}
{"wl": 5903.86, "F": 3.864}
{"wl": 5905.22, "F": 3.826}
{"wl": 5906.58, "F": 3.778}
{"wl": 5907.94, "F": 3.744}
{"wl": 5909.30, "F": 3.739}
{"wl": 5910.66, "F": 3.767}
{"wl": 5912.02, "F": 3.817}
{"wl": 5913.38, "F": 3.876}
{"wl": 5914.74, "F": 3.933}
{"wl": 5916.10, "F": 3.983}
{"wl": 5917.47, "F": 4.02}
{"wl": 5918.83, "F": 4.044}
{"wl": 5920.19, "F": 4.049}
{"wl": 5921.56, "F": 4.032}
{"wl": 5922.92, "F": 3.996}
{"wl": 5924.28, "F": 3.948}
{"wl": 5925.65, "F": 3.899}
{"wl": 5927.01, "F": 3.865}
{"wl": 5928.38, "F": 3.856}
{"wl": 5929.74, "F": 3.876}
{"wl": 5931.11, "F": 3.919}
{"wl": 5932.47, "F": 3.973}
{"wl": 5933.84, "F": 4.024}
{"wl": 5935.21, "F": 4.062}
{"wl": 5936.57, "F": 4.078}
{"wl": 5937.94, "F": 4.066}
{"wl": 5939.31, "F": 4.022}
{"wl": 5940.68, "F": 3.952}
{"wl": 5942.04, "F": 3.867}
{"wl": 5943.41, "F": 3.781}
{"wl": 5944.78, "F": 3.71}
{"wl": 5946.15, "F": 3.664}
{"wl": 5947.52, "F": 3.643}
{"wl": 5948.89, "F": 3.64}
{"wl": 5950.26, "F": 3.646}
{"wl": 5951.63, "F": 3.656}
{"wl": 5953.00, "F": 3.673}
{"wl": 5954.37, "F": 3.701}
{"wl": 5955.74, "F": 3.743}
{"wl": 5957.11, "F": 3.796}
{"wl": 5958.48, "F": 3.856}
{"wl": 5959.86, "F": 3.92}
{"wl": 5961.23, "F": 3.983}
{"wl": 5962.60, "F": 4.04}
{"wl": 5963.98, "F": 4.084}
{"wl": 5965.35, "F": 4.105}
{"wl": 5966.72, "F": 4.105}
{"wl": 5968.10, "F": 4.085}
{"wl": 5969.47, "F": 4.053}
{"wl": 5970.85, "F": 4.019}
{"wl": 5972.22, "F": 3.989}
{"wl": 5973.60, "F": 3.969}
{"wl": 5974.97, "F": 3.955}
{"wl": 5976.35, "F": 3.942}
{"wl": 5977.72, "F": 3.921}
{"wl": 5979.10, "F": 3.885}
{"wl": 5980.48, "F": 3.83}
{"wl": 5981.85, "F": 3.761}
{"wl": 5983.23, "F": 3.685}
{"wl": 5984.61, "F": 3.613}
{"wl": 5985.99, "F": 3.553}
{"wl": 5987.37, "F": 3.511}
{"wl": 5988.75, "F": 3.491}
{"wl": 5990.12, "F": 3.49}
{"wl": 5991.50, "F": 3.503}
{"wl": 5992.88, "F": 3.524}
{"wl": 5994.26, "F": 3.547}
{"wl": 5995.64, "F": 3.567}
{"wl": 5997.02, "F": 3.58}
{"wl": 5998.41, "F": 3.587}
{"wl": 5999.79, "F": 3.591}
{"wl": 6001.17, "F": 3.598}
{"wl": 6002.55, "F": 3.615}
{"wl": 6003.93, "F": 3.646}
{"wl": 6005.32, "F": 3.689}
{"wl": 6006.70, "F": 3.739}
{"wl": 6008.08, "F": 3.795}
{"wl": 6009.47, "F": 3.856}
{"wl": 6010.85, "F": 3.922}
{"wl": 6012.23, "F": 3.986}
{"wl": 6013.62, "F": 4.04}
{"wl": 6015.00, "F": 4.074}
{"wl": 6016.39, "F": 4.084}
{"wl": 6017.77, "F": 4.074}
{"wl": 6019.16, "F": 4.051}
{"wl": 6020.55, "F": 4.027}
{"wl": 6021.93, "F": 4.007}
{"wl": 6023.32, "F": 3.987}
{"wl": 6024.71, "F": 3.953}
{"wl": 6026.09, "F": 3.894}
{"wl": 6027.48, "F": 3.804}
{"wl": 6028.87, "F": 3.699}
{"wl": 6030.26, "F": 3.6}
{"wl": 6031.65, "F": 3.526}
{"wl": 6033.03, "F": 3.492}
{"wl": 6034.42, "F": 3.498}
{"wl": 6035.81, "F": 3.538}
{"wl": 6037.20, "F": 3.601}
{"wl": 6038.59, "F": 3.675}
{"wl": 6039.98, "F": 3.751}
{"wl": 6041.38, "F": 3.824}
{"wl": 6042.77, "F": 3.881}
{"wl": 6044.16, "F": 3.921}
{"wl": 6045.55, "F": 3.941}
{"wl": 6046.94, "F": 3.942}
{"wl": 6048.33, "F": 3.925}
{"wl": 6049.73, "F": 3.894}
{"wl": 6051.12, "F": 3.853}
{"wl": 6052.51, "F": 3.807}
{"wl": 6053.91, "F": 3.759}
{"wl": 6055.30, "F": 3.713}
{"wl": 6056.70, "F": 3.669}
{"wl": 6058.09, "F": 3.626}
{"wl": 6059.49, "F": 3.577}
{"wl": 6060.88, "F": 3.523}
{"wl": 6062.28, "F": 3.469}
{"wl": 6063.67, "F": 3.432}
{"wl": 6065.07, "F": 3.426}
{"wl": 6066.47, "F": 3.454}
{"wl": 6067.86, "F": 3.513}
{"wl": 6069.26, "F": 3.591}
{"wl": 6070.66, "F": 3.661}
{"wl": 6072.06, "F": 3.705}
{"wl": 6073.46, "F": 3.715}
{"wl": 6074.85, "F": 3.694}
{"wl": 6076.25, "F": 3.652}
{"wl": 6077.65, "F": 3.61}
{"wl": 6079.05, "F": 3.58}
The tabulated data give 2.4 A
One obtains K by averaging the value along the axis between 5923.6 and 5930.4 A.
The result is 3.89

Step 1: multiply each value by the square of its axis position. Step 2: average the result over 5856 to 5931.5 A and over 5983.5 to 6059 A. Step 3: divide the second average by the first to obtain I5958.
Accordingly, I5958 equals 1.04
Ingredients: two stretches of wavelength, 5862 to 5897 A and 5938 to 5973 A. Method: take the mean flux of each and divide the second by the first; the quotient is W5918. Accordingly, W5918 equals 1.1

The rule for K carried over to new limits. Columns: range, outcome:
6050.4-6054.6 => 3.81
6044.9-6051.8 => 3.91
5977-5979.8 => 3.9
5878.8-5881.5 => 3.7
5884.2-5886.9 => 3.43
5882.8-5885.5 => 3.5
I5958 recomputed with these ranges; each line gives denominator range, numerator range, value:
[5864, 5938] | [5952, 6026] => 1.04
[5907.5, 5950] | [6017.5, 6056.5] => 1.01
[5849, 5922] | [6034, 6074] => 1.04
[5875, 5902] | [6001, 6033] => 1.13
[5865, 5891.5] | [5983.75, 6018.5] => 1.05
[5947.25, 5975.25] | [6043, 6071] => 0.98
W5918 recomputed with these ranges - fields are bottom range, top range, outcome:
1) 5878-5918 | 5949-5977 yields 1.07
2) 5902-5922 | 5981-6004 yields 0.92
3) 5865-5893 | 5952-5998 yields 1.04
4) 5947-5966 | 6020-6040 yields 0.98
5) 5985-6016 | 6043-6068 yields 1.01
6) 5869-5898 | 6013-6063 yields 1.06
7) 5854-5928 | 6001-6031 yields 1.03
